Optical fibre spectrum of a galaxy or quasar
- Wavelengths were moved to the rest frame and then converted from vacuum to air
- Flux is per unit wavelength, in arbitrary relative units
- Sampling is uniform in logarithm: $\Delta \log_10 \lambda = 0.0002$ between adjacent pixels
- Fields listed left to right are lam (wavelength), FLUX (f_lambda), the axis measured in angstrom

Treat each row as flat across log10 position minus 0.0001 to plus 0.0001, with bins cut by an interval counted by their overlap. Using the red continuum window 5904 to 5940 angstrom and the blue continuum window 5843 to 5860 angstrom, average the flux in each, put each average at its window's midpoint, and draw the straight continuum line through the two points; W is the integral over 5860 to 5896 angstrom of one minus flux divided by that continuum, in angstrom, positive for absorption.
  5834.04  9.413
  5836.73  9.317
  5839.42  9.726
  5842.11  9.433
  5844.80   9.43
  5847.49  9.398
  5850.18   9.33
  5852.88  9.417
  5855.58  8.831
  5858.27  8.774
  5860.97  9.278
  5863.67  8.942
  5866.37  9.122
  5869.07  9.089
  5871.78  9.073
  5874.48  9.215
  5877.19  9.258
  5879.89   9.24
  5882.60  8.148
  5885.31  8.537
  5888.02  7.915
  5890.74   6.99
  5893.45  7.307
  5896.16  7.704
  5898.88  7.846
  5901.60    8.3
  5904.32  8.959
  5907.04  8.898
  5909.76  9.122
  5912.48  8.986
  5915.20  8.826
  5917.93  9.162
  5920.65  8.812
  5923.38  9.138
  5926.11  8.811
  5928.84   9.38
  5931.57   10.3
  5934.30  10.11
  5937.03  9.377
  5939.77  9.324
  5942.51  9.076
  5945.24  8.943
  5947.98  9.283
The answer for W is 2.5 angstrom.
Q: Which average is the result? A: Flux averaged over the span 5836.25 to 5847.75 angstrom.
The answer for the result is 9.48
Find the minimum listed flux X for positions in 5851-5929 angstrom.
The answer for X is 6.99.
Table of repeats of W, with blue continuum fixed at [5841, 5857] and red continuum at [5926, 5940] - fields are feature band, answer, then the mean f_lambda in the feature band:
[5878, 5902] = 3.7 angstrom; 8.01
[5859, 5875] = 0.5 angstrom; 9.1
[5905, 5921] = 1.0 angstrom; 8.98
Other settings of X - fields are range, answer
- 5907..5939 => 8.811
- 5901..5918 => 8.3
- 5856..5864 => 8.774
